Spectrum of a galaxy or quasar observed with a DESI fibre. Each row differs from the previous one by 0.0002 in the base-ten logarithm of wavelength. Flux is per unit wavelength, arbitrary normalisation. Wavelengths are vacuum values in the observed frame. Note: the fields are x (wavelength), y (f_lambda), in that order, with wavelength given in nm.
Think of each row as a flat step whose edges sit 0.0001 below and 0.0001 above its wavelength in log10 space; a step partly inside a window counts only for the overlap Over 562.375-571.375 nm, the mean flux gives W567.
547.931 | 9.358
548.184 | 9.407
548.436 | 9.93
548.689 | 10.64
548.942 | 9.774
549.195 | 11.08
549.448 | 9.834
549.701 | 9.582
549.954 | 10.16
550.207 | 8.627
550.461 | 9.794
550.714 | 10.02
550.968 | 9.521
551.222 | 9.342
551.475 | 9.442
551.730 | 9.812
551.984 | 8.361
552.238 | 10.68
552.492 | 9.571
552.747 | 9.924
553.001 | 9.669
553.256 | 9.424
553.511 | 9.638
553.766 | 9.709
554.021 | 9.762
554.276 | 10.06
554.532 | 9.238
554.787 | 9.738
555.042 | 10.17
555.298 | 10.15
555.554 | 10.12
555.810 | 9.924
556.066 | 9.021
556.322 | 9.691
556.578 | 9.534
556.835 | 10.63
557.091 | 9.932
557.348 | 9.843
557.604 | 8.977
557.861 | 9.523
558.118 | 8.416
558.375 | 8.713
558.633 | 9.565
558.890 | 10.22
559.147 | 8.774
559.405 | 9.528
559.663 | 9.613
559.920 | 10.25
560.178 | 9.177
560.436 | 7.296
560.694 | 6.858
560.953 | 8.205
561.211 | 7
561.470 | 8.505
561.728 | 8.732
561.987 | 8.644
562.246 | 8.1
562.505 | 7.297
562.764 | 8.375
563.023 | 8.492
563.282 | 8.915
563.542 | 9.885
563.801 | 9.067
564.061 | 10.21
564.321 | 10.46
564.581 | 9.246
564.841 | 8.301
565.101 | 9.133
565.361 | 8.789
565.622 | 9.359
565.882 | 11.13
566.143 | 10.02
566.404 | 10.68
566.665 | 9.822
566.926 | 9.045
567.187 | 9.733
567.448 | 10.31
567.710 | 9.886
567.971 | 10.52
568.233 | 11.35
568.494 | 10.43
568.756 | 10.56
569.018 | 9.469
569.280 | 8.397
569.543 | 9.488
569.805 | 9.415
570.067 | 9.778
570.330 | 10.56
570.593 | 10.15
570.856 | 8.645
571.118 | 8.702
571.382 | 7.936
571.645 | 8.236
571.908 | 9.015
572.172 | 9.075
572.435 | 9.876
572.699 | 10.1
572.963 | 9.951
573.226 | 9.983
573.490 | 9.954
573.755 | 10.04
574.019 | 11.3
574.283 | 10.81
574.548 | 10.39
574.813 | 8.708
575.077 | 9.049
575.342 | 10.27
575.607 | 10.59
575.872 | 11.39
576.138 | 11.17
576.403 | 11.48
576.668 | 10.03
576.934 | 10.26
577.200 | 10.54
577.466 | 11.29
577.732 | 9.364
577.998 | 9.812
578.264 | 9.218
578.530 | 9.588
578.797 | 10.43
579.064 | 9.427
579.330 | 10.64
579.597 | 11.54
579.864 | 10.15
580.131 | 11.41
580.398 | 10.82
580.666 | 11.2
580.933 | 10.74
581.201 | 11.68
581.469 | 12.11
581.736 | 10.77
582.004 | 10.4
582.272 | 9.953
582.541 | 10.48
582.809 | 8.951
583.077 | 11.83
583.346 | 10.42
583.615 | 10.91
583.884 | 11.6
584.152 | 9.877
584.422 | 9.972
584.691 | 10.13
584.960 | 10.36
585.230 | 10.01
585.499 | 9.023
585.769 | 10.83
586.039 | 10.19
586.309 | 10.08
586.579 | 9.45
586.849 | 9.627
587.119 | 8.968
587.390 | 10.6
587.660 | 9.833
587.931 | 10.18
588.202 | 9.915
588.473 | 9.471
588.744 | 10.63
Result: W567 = 9.56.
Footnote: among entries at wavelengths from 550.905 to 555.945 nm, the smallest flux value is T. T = 8.361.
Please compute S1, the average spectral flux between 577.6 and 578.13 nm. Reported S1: 9.59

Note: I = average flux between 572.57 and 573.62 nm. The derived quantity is 10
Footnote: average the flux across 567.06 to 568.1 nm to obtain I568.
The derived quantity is 10.1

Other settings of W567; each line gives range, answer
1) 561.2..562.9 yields 8.17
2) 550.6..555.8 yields 9.72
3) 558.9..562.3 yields 8.58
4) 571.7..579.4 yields 10.1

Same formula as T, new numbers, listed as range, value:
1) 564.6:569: 8.301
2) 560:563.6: 6.858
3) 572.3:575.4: 8.708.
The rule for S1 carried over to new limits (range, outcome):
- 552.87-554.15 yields 9.64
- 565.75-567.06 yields 10.1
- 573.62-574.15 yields 10.7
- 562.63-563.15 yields 8.43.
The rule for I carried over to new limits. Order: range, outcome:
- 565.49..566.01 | 10.2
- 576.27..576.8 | 10.8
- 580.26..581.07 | 10.9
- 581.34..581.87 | 11.5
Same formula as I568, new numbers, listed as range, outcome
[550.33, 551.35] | 9.67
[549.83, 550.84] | 9.65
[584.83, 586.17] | 10.1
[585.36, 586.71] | 9.92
